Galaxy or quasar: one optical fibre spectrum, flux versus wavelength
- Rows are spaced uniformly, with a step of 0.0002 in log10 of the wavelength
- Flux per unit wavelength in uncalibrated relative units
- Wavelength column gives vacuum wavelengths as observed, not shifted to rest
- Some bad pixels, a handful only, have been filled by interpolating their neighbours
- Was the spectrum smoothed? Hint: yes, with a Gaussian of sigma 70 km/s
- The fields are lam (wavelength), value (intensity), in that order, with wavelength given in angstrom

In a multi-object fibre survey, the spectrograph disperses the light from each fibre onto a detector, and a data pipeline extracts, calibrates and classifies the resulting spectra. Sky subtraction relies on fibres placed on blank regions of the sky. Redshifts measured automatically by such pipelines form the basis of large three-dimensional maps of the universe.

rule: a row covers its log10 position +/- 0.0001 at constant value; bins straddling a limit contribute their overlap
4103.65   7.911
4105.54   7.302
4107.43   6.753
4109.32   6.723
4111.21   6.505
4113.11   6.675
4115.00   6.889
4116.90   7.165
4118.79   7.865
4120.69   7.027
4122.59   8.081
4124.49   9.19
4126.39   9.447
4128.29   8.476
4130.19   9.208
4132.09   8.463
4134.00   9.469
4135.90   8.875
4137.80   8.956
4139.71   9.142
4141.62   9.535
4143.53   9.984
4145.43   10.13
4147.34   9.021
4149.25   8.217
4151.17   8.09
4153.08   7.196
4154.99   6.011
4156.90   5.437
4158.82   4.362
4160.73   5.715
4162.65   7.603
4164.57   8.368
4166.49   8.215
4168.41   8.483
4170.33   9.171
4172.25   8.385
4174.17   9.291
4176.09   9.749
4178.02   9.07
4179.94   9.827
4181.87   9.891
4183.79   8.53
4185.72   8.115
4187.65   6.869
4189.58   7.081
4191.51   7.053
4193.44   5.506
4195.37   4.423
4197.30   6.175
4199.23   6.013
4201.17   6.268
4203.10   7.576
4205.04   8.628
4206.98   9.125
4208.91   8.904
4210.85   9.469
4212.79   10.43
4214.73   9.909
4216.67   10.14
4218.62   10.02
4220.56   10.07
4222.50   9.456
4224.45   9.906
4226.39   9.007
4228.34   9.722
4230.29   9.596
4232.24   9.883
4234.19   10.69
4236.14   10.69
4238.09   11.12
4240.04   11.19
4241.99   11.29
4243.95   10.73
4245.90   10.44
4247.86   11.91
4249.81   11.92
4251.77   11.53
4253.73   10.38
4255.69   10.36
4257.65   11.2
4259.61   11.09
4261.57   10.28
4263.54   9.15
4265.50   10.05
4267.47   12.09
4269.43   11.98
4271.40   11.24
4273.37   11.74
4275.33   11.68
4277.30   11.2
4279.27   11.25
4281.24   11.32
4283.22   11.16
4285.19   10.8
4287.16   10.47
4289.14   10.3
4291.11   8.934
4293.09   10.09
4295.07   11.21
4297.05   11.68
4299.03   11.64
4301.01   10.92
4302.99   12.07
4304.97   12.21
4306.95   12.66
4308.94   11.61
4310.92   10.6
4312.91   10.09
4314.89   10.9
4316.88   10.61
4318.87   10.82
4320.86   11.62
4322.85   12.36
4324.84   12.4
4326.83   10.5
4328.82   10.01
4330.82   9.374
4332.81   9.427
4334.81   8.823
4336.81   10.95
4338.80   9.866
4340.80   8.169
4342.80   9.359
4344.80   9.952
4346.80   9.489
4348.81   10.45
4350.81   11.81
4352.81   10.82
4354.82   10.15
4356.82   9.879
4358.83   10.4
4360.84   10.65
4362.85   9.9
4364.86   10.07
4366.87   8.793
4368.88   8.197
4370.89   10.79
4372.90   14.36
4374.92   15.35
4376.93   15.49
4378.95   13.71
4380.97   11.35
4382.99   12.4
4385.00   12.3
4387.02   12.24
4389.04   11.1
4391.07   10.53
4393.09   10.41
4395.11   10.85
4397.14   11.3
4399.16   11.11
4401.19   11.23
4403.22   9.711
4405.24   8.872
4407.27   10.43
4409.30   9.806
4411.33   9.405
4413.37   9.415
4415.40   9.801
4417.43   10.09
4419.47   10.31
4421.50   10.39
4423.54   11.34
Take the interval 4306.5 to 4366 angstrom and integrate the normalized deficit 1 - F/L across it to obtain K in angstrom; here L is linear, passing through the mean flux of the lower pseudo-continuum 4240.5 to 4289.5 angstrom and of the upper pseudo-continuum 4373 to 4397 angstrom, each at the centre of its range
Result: 7.0 angstrom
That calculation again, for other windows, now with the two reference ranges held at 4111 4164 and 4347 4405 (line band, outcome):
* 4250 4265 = -1.60 angstrom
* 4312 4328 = -1.08 angstrom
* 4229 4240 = -1.36 angstrom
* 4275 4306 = -3.08 angstrom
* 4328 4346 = 1.91 angstrom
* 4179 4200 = 3.47 angstrom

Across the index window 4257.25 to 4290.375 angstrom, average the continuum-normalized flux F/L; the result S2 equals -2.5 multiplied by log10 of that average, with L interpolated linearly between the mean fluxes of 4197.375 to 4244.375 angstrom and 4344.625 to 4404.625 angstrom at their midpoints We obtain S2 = -0.09 mag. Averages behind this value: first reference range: 9.5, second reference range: 11.2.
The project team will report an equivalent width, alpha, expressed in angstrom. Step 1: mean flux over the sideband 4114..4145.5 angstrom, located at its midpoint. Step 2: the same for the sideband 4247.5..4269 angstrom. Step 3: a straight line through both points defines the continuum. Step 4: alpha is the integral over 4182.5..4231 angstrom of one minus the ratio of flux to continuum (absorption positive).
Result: 8.2 angstrom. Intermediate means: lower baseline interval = 8.66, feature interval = 8.33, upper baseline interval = 10.9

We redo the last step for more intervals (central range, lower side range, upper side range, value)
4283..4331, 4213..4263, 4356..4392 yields 0.0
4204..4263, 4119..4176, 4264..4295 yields -1.6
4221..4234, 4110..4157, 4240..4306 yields 0.6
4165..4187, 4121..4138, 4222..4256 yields 1.5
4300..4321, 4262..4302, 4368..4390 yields 0.2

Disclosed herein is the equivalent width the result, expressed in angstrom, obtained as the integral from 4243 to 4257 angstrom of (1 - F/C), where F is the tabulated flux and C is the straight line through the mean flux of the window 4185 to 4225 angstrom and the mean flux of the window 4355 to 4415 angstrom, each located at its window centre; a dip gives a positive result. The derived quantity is -3.46 angstrom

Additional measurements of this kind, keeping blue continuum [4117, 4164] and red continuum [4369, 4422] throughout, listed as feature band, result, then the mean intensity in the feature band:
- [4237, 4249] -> -2.2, 11.1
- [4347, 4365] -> 0.5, 10.4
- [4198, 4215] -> 1.0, 8.39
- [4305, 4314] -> -1.0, 11.3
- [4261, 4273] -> -1.5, 10.9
